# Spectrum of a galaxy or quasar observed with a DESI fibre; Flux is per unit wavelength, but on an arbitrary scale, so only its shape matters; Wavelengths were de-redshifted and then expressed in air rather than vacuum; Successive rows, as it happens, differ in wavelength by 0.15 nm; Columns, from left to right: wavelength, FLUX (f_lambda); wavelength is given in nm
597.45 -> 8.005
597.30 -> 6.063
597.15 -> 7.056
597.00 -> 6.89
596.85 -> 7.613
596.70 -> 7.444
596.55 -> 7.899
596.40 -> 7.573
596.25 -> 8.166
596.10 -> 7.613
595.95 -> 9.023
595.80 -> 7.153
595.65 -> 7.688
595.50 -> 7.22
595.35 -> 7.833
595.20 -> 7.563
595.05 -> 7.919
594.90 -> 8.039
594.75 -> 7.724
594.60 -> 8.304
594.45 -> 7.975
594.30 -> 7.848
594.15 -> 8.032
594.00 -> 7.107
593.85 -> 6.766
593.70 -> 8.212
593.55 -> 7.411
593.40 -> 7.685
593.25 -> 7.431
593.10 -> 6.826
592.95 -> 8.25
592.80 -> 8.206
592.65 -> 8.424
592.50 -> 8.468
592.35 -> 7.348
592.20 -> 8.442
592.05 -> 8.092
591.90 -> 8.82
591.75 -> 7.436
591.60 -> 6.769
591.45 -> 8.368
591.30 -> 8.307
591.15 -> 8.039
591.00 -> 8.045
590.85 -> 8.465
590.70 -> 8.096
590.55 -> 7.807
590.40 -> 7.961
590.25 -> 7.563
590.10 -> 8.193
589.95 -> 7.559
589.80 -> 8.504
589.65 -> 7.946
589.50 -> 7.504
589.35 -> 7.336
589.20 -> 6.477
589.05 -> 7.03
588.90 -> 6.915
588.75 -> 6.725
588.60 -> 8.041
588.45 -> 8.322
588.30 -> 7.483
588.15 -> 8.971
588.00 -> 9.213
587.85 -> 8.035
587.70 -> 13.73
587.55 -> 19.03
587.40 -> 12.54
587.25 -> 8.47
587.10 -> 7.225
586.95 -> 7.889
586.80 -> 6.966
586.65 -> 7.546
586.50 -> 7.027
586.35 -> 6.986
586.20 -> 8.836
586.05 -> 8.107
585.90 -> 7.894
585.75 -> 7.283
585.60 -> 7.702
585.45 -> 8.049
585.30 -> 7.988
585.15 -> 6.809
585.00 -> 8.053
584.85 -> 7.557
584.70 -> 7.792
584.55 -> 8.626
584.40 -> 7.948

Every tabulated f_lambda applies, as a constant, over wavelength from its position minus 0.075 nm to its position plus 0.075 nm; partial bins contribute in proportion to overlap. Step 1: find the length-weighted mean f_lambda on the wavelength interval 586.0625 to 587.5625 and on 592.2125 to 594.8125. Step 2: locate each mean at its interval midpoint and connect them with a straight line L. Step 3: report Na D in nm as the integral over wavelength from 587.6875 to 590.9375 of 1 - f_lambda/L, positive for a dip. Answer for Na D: 0.17 nm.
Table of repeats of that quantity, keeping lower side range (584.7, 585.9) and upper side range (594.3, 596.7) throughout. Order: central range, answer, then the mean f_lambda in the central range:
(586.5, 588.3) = -0.48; 9.74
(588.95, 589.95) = 0.04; 7.46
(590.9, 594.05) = -0.02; 7.84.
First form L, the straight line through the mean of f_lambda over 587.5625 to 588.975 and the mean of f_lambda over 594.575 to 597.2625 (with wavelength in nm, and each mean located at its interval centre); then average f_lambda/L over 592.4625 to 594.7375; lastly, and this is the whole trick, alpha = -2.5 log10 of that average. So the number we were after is 0.04 mag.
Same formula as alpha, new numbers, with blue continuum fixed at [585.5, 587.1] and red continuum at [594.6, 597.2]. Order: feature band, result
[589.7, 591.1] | -0.052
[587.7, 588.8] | -0.121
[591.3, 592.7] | -0.051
